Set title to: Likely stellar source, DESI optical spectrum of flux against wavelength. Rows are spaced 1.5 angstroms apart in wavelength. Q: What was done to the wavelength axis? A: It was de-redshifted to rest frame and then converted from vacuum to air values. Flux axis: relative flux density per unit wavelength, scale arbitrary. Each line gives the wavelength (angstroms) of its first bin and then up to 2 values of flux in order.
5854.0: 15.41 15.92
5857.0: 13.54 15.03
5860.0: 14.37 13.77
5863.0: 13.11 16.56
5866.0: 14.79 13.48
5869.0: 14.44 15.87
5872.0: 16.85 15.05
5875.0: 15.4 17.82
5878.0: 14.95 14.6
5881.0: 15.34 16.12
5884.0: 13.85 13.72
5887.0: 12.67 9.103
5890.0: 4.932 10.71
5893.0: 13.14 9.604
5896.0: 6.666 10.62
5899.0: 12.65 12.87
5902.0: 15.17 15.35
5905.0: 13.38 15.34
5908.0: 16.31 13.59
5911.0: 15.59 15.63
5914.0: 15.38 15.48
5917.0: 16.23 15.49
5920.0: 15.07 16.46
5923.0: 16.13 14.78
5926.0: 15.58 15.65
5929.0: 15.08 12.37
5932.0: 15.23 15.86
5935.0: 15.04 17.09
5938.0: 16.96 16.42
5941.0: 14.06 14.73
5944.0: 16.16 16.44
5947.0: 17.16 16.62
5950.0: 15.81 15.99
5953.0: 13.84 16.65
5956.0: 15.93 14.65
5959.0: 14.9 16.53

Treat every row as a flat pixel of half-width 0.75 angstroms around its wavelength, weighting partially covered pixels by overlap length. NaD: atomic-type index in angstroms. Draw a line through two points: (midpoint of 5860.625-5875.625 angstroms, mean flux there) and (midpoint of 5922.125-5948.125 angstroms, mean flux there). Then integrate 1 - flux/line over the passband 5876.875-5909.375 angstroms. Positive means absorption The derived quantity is 5.1 angstroms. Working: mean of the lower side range 14.9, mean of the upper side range 15.6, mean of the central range 12.8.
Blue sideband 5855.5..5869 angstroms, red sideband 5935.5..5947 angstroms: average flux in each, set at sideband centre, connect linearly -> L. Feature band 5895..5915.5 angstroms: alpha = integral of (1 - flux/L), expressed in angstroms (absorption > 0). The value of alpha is 2.10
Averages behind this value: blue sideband 14.4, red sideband 16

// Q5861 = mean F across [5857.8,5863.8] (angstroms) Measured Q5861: 14.1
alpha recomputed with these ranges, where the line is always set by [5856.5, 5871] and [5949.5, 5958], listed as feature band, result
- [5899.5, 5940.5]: -0.5 angstroms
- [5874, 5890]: 0.8 angstroms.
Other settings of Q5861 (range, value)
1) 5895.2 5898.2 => 8.63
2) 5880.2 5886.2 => 14.8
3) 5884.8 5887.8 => 13.1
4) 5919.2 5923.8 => 15.9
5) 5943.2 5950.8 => 16.4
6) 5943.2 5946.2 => 16.3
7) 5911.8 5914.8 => 15.5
